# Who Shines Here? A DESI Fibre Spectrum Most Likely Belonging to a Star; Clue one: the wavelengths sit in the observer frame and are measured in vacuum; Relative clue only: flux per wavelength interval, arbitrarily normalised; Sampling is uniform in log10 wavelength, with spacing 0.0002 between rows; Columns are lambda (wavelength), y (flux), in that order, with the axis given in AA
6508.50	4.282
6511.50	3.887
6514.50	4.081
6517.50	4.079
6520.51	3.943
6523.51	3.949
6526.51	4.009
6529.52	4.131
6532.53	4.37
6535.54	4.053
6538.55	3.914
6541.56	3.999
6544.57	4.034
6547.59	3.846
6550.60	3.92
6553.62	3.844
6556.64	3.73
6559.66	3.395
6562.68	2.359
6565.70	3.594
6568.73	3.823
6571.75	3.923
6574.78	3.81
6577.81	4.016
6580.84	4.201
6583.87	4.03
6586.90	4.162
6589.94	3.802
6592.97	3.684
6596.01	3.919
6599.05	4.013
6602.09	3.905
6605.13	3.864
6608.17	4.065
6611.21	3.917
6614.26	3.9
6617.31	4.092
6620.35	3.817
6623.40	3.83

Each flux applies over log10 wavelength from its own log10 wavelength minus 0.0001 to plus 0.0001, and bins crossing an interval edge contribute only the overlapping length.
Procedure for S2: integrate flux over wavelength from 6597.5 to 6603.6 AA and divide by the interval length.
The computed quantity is 3.96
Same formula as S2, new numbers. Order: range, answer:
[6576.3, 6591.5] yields 4.04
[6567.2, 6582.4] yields 3.95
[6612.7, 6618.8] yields 3.99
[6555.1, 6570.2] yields 3.38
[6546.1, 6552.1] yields 3.89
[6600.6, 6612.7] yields 3.94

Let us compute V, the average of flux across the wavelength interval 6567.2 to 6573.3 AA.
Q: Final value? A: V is 3.87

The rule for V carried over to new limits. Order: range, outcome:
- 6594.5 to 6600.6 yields 3.96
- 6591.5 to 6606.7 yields 3.88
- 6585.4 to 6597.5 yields 3.89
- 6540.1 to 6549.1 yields 3.96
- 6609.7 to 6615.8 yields 3.9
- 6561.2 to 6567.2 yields 2.98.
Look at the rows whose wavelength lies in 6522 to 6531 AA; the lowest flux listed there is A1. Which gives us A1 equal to 3.949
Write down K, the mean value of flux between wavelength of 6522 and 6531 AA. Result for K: 4.03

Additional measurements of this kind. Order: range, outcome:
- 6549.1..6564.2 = 3.45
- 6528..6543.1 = 4.09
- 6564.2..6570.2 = 3.7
